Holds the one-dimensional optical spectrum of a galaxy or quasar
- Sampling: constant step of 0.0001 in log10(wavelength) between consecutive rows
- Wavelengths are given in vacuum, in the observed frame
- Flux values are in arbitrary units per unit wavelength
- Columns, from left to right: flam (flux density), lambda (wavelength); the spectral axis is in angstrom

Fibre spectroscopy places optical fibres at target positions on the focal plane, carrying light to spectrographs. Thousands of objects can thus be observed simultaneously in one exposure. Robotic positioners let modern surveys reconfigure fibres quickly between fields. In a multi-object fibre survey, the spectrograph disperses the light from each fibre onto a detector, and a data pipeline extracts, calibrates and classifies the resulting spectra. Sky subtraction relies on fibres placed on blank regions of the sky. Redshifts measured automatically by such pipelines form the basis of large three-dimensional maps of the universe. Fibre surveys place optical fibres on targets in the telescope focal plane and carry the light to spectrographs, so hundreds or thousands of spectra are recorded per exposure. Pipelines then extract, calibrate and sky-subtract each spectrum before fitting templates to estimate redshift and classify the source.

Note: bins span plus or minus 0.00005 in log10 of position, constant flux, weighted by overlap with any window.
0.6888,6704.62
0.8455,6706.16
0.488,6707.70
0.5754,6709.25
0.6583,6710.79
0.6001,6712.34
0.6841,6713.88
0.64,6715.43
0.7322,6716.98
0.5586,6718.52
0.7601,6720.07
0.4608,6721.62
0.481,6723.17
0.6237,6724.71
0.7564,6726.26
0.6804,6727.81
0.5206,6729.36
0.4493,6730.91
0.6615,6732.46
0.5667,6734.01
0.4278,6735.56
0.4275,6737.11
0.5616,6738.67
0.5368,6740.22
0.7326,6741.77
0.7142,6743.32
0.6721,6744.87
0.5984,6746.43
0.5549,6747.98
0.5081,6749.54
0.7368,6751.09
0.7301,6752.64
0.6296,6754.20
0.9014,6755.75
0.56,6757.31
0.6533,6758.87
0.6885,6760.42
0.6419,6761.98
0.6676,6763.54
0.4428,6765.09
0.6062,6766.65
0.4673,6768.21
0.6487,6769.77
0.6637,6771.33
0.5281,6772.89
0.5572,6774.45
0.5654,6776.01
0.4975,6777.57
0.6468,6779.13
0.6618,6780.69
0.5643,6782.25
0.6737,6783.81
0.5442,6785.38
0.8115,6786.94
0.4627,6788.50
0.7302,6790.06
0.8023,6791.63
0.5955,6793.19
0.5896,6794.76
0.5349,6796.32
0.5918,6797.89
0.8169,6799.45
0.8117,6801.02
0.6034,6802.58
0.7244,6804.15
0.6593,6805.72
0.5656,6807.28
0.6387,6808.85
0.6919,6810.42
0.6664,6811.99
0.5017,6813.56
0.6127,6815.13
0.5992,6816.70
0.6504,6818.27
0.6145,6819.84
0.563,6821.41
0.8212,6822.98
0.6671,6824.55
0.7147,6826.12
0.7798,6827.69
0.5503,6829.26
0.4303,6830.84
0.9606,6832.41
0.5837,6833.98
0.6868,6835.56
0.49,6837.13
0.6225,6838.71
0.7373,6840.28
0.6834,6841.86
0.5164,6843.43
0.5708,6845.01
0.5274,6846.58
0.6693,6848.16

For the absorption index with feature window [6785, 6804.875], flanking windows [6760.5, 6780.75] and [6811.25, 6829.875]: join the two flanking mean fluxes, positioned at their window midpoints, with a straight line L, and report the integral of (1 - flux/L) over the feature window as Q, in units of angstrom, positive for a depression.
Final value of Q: -1.6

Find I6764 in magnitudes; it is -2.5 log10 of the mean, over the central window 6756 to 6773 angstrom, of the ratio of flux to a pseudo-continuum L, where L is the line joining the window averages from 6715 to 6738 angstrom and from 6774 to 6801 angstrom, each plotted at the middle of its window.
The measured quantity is 0.01 mag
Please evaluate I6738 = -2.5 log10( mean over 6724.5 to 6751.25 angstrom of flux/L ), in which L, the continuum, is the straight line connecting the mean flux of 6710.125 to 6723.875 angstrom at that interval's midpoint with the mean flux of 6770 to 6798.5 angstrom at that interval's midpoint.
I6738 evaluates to 0.05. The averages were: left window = 0.62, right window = 0.613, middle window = 0.592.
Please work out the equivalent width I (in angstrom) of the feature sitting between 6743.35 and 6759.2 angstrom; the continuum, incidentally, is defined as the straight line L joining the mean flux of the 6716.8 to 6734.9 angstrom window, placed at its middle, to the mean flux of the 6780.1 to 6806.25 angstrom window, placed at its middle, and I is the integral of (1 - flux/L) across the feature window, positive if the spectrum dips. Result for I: -0.9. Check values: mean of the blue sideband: 0.599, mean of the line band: 0.657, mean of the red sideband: 0.657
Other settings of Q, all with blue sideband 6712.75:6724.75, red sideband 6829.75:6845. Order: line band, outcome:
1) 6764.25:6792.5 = 0.86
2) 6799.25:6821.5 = -0.70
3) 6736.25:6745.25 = 0.24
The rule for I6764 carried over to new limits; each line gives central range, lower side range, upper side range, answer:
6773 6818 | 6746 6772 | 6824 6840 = 0.02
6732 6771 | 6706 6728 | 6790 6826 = 0.04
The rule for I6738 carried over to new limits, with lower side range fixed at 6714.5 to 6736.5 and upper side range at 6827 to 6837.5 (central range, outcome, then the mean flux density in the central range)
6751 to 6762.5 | -0.14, 0.691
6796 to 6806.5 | -0.09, 0.684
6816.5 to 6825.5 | -0.03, 0.657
